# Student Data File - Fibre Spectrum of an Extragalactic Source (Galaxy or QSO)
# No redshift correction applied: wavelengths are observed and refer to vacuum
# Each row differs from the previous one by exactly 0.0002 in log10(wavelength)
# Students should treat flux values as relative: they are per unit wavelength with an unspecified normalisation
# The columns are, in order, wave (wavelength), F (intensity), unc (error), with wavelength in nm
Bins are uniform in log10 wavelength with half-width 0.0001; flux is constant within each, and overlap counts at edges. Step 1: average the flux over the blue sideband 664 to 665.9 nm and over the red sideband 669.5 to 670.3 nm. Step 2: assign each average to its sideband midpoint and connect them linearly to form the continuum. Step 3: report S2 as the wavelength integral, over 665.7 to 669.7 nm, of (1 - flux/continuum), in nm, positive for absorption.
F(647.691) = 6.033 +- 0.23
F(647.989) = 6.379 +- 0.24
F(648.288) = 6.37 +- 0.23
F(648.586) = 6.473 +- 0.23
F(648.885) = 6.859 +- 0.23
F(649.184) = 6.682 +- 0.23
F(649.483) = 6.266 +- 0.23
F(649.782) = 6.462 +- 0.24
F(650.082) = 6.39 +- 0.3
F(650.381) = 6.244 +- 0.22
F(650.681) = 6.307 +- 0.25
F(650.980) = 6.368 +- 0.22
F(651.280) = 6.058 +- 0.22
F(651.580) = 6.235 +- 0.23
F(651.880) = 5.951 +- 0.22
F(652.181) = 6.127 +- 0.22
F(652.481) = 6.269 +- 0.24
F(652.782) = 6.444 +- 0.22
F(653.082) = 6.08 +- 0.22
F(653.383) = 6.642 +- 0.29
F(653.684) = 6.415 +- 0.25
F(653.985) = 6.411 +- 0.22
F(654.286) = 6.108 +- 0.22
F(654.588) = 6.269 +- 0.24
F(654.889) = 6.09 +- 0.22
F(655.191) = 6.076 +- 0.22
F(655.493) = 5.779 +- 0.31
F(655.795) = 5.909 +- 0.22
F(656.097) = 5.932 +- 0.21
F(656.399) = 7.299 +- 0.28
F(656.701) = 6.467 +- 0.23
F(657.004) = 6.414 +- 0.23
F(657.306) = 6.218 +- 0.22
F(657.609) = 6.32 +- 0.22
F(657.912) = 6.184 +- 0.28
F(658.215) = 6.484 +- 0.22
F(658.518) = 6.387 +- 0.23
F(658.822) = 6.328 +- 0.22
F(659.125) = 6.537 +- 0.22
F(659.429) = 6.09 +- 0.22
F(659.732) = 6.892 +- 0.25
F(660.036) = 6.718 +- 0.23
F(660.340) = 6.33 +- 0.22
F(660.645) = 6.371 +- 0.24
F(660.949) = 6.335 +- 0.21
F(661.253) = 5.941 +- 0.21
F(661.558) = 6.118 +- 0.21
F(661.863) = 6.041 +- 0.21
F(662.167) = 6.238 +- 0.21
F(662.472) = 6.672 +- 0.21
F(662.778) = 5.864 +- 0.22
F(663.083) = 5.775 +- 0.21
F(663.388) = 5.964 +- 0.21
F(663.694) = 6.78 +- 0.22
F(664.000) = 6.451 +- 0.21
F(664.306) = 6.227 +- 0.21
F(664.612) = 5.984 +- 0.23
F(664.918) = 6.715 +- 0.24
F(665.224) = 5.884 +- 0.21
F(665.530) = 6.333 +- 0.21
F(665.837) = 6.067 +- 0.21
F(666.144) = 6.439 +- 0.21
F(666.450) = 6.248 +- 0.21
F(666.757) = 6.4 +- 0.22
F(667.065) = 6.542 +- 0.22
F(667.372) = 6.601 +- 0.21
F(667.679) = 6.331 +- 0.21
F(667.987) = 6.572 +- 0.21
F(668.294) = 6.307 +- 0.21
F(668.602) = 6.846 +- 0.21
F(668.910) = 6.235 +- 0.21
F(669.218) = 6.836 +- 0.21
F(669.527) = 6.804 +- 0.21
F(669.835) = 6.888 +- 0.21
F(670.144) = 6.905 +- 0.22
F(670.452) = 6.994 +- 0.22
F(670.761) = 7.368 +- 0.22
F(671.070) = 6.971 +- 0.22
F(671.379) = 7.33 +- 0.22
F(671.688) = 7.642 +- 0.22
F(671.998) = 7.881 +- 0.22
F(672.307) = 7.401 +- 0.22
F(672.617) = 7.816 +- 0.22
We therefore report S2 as 0.07 nm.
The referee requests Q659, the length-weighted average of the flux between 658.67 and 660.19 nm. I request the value 6.51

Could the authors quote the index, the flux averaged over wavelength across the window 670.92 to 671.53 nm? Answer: 7.15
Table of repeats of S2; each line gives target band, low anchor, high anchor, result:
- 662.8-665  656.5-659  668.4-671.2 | 0.129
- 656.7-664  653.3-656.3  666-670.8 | 0.053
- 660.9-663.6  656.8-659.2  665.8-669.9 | 0.131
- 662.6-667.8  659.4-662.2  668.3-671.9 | 0.279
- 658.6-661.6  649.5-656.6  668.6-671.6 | 0.074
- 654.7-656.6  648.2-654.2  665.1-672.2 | 0.075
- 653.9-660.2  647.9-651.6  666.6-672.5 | 0.241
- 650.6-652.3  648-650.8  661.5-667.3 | 0.066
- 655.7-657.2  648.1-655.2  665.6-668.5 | -0.017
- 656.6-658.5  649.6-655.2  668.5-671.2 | 0.028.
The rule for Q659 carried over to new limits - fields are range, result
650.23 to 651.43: 6.25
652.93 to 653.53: 6.37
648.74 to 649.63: 6.6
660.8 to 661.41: 6.14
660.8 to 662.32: 6.14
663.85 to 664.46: 6.34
